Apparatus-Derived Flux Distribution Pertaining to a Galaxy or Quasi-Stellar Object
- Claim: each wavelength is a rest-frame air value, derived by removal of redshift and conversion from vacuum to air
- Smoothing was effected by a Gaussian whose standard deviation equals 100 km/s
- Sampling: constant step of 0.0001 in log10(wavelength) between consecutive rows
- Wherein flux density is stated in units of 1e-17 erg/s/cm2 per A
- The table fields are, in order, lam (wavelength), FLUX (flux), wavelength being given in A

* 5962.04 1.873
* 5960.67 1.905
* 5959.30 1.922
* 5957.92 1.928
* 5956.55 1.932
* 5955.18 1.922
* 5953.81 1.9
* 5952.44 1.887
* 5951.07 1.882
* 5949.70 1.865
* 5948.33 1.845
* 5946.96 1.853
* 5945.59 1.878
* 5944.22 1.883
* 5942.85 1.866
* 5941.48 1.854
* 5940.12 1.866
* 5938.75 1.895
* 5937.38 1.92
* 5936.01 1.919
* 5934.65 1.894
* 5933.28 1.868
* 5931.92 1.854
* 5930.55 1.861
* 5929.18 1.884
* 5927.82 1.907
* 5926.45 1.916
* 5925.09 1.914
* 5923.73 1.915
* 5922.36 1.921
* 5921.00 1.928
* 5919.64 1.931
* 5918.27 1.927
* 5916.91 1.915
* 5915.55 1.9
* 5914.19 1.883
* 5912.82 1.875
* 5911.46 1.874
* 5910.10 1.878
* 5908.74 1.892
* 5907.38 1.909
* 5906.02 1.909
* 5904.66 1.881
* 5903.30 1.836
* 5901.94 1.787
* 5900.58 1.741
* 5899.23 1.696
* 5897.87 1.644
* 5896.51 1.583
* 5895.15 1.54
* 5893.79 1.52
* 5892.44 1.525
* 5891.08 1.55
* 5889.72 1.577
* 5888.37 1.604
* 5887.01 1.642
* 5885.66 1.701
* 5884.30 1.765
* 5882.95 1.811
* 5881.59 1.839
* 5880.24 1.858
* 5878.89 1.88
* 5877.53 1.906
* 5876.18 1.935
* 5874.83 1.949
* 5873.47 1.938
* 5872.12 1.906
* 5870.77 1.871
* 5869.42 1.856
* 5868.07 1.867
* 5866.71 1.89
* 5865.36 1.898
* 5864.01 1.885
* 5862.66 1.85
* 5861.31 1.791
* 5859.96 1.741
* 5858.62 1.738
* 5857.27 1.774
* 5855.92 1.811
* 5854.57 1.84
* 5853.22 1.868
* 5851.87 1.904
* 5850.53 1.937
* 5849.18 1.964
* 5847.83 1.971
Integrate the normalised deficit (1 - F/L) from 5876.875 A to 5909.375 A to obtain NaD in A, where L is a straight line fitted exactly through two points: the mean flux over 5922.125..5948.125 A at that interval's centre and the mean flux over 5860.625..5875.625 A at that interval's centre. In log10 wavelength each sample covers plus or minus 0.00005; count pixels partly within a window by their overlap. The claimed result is 2.6 A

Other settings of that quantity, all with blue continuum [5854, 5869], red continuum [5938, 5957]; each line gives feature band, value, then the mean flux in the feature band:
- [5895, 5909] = 0.62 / 1.77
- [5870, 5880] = -0.41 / 1.91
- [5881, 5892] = 0.96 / 1.68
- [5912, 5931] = -0.43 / 1.91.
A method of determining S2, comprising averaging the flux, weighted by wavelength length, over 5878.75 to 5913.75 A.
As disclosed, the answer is 1.74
